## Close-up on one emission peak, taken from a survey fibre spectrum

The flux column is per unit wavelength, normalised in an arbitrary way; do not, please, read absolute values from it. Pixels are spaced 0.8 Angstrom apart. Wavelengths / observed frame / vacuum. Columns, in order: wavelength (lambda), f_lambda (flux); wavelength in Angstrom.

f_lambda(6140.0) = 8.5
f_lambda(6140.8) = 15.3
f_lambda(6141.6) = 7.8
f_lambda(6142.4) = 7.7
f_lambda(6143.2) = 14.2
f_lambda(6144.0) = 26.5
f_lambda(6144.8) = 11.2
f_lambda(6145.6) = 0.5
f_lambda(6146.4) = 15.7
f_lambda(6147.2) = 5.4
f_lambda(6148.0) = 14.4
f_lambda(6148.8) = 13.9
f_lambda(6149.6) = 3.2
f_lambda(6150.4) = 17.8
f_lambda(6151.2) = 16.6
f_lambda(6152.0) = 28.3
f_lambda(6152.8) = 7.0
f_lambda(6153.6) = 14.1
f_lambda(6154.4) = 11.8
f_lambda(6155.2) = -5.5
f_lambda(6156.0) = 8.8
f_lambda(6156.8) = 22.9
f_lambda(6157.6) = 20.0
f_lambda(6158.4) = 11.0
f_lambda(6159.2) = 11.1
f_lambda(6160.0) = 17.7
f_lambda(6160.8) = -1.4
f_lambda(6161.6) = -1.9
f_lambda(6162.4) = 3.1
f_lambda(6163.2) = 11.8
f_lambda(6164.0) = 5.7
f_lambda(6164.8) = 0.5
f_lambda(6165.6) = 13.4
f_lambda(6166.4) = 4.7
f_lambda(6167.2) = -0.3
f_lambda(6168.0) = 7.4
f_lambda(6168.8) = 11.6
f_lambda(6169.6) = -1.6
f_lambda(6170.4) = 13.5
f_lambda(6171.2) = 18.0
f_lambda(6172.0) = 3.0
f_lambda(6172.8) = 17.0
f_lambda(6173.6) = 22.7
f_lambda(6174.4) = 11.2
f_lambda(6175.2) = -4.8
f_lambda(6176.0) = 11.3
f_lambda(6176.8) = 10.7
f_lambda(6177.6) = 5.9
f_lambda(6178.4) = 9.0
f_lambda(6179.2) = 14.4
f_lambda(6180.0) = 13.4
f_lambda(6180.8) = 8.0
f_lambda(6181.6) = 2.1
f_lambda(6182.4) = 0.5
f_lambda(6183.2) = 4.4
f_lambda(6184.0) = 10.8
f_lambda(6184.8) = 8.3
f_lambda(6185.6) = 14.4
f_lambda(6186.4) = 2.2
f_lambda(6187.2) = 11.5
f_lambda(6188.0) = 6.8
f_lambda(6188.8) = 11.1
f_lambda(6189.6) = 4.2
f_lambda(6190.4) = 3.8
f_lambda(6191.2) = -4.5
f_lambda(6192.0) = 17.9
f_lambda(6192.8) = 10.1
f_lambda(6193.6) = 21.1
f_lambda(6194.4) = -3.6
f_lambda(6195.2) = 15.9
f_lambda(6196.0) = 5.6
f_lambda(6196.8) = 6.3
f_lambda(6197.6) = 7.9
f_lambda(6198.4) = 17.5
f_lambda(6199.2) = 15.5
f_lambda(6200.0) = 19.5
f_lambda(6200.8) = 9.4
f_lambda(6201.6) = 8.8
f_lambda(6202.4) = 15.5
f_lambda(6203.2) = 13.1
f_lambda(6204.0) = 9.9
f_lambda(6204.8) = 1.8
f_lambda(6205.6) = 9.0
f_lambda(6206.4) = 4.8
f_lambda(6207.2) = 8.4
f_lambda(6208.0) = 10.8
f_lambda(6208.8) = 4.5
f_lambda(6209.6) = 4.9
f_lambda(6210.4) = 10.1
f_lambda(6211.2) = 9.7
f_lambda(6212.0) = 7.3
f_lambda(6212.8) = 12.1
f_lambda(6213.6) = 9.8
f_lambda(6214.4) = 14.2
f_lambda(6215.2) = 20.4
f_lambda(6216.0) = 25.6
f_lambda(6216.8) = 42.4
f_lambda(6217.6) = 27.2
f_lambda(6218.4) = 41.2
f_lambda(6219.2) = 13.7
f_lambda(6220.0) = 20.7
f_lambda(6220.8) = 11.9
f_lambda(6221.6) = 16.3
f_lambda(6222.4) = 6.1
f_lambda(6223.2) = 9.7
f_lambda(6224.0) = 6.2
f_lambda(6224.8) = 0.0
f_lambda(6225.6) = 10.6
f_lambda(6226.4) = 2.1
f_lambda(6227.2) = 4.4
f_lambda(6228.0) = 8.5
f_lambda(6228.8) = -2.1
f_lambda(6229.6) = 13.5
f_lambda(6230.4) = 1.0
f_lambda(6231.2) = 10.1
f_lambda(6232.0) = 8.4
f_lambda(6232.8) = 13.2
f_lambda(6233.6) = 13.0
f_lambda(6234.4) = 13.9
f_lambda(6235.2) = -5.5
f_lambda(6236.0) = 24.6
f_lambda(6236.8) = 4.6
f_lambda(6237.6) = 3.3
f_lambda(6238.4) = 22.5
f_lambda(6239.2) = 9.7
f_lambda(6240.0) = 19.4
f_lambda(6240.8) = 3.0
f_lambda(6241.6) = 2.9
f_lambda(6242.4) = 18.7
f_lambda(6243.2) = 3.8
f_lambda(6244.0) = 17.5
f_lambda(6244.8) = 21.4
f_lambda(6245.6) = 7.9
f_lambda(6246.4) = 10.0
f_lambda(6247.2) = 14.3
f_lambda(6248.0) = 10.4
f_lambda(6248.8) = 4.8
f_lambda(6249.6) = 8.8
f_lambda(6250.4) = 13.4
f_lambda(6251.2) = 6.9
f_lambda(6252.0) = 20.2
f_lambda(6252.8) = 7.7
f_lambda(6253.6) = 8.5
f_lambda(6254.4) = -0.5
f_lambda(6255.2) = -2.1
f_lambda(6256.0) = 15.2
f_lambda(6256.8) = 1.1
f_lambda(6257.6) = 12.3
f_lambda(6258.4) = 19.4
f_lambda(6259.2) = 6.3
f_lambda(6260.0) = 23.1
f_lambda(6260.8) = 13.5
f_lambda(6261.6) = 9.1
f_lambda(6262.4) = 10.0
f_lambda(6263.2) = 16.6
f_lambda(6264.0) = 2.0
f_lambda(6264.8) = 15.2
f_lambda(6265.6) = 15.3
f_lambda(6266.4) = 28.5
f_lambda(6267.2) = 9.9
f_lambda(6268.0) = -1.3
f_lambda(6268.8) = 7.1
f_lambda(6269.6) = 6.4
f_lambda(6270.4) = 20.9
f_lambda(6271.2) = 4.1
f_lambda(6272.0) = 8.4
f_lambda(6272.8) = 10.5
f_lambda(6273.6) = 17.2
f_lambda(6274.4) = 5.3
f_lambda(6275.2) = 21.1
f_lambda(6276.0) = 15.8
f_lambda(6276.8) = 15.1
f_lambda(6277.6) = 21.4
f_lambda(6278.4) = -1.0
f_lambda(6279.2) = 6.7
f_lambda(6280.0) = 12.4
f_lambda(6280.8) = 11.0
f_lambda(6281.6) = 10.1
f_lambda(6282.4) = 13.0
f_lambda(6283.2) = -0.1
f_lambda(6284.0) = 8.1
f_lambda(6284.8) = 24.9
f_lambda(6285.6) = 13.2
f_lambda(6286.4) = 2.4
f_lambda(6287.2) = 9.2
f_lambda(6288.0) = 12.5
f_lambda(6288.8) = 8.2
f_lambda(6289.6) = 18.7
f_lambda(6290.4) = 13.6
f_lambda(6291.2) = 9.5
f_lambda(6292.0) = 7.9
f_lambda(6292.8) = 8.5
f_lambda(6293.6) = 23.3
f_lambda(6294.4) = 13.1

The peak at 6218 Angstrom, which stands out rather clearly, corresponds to H-beta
